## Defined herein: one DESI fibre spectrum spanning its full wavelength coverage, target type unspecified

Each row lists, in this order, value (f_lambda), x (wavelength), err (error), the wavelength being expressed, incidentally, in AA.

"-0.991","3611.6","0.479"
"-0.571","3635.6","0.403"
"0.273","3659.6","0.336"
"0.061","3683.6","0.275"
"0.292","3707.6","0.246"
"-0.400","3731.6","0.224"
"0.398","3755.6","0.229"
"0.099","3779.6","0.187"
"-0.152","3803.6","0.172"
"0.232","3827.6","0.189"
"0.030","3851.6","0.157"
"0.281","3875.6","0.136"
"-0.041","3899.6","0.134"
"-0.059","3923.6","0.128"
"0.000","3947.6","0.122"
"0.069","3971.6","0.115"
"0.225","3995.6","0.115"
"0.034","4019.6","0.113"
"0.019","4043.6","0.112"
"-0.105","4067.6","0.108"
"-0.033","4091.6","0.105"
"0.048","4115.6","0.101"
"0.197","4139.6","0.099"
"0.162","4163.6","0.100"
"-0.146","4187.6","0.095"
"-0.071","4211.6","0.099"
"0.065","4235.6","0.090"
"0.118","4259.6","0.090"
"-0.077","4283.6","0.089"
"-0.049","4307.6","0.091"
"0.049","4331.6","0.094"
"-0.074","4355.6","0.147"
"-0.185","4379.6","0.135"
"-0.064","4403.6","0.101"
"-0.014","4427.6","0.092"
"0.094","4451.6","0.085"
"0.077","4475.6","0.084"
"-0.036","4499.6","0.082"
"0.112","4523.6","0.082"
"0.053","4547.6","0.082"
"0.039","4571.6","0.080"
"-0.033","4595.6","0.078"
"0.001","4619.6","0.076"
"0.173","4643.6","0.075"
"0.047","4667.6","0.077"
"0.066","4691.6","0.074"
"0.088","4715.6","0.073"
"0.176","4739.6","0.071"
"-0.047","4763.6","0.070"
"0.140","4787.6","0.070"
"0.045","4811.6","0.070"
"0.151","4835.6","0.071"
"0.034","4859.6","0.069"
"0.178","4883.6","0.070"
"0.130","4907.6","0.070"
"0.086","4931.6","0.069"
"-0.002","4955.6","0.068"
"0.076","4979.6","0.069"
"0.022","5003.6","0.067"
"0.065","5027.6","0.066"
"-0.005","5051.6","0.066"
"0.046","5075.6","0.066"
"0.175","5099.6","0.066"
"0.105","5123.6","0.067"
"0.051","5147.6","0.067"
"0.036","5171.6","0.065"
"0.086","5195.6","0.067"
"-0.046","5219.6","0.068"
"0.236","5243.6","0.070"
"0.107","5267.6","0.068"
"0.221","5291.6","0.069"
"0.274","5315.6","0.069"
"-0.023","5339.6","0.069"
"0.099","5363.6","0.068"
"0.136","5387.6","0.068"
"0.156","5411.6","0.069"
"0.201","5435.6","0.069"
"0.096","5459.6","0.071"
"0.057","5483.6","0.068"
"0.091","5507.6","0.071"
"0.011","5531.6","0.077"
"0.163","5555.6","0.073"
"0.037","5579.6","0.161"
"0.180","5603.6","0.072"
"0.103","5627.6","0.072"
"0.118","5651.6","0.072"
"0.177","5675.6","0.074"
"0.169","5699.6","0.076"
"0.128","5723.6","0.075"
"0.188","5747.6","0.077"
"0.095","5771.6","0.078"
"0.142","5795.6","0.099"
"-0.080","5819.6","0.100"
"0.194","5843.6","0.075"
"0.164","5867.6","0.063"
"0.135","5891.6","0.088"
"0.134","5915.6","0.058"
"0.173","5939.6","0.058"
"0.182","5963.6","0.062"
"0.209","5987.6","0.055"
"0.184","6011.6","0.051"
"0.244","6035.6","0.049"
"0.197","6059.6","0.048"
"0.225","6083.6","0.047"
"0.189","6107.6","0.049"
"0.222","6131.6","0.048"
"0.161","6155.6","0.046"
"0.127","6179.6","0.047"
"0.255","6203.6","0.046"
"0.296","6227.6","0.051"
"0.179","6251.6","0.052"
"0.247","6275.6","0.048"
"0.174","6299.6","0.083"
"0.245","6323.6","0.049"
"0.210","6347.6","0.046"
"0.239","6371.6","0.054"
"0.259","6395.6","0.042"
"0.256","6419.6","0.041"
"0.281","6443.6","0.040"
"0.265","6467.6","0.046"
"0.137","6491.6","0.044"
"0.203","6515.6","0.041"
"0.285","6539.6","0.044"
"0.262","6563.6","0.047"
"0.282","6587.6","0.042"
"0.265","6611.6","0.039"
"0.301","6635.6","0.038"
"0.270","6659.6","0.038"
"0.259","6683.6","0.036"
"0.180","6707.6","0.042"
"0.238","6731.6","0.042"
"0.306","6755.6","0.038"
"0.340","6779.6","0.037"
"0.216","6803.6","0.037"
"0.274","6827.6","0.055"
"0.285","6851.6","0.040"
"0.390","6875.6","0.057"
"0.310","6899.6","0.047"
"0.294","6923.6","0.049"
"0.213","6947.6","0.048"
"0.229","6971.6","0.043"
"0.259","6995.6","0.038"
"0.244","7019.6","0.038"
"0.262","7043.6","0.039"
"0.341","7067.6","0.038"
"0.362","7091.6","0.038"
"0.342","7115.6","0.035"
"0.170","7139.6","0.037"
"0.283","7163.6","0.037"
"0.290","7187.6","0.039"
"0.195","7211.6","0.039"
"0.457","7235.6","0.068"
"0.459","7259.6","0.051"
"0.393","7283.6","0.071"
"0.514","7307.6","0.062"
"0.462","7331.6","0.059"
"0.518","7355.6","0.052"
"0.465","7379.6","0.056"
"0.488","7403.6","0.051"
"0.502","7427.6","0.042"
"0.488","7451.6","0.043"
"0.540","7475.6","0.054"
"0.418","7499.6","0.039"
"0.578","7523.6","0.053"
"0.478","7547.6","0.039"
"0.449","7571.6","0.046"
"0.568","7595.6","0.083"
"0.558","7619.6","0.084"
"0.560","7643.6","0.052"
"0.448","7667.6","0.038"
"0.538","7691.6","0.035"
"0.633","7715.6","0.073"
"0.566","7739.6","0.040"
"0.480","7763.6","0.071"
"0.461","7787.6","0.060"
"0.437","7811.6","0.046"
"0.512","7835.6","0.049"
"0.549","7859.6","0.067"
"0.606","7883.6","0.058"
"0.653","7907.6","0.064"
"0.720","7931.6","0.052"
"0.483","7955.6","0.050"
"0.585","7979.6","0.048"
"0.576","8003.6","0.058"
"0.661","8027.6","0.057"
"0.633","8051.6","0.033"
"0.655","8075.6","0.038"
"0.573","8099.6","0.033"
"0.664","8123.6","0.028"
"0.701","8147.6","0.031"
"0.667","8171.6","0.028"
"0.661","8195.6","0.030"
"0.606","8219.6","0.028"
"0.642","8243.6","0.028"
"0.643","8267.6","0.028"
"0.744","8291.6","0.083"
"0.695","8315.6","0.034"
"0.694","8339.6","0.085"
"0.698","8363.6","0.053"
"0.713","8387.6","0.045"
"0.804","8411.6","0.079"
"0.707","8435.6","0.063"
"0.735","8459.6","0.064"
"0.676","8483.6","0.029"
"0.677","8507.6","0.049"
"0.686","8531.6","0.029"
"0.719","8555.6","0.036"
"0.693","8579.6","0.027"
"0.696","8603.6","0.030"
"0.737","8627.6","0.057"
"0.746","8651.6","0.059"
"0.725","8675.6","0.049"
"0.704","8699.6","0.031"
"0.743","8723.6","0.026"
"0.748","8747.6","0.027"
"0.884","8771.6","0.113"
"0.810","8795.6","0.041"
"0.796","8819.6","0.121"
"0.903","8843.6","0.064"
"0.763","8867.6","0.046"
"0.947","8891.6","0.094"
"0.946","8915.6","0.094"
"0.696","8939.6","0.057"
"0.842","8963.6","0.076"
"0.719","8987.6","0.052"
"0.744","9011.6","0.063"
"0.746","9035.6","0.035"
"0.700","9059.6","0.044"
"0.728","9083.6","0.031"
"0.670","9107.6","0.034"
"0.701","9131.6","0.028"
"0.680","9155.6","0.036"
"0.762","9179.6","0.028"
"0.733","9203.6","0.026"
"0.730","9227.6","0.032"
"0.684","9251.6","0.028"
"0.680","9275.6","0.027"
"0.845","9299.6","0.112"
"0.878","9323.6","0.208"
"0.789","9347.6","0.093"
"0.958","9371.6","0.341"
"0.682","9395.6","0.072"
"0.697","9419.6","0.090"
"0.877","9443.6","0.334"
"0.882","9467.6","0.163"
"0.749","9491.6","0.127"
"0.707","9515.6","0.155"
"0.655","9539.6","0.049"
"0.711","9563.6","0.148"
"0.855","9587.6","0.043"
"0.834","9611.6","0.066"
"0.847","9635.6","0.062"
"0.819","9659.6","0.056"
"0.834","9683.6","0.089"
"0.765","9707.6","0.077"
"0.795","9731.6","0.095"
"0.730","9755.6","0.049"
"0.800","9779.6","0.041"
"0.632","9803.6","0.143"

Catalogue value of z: 0.815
